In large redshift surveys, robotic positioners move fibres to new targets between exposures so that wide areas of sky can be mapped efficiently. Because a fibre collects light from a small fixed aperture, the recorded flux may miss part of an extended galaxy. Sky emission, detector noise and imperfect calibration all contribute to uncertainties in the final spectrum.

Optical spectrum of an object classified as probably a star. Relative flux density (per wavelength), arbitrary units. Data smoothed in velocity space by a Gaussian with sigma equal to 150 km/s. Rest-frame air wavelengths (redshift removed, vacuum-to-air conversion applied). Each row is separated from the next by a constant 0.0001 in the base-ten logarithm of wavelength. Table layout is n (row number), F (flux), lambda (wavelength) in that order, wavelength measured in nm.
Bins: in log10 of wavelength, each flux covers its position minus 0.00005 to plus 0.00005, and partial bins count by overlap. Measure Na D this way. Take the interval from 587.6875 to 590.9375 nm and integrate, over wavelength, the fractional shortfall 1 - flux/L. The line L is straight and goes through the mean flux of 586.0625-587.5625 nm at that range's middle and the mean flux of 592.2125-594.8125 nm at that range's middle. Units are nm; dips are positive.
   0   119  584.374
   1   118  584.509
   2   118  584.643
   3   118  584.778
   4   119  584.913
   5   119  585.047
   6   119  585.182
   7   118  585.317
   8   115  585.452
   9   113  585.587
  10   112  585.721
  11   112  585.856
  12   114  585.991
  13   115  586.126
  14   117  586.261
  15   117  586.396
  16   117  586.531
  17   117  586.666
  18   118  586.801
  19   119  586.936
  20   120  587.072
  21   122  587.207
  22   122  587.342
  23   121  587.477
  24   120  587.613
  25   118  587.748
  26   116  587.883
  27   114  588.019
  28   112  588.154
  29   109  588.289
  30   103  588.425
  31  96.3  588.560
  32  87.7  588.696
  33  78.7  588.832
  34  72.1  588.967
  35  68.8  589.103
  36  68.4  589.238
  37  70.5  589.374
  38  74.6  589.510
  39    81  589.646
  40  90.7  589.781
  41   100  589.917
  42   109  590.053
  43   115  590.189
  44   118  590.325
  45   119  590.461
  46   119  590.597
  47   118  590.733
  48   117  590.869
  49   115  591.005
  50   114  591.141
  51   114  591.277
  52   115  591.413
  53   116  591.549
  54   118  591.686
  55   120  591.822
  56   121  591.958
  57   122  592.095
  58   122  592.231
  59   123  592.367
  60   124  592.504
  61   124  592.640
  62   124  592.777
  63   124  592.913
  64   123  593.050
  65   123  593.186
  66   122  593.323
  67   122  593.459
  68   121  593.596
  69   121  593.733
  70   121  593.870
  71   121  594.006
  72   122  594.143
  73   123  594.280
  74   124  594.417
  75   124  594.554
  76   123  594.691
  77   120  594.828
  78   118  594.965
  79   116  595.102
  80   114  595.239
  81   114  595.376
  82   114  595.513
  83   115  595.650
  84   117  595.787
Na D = 0.57 nm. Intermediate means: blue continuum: 119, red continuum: 123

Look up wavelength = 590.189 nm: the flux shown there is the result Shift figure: 115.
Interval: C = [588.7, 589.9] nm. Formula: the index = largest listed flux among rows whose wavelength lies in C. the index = 90.7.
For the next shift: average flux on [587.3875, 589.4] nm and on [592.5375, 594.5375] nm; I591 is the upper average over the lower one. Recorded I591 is 1.25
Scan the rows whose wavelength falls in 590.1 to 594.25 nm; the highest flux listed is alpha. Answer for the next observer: 124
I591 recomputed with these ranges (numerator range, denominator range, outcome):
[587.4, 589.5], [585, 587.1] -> 0.83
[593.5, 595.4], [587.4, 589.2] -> 1.19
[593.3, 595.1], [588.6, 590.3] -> 1.42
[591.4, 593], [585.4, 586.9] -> 1.05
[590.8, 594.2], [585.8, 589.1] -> 1.10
